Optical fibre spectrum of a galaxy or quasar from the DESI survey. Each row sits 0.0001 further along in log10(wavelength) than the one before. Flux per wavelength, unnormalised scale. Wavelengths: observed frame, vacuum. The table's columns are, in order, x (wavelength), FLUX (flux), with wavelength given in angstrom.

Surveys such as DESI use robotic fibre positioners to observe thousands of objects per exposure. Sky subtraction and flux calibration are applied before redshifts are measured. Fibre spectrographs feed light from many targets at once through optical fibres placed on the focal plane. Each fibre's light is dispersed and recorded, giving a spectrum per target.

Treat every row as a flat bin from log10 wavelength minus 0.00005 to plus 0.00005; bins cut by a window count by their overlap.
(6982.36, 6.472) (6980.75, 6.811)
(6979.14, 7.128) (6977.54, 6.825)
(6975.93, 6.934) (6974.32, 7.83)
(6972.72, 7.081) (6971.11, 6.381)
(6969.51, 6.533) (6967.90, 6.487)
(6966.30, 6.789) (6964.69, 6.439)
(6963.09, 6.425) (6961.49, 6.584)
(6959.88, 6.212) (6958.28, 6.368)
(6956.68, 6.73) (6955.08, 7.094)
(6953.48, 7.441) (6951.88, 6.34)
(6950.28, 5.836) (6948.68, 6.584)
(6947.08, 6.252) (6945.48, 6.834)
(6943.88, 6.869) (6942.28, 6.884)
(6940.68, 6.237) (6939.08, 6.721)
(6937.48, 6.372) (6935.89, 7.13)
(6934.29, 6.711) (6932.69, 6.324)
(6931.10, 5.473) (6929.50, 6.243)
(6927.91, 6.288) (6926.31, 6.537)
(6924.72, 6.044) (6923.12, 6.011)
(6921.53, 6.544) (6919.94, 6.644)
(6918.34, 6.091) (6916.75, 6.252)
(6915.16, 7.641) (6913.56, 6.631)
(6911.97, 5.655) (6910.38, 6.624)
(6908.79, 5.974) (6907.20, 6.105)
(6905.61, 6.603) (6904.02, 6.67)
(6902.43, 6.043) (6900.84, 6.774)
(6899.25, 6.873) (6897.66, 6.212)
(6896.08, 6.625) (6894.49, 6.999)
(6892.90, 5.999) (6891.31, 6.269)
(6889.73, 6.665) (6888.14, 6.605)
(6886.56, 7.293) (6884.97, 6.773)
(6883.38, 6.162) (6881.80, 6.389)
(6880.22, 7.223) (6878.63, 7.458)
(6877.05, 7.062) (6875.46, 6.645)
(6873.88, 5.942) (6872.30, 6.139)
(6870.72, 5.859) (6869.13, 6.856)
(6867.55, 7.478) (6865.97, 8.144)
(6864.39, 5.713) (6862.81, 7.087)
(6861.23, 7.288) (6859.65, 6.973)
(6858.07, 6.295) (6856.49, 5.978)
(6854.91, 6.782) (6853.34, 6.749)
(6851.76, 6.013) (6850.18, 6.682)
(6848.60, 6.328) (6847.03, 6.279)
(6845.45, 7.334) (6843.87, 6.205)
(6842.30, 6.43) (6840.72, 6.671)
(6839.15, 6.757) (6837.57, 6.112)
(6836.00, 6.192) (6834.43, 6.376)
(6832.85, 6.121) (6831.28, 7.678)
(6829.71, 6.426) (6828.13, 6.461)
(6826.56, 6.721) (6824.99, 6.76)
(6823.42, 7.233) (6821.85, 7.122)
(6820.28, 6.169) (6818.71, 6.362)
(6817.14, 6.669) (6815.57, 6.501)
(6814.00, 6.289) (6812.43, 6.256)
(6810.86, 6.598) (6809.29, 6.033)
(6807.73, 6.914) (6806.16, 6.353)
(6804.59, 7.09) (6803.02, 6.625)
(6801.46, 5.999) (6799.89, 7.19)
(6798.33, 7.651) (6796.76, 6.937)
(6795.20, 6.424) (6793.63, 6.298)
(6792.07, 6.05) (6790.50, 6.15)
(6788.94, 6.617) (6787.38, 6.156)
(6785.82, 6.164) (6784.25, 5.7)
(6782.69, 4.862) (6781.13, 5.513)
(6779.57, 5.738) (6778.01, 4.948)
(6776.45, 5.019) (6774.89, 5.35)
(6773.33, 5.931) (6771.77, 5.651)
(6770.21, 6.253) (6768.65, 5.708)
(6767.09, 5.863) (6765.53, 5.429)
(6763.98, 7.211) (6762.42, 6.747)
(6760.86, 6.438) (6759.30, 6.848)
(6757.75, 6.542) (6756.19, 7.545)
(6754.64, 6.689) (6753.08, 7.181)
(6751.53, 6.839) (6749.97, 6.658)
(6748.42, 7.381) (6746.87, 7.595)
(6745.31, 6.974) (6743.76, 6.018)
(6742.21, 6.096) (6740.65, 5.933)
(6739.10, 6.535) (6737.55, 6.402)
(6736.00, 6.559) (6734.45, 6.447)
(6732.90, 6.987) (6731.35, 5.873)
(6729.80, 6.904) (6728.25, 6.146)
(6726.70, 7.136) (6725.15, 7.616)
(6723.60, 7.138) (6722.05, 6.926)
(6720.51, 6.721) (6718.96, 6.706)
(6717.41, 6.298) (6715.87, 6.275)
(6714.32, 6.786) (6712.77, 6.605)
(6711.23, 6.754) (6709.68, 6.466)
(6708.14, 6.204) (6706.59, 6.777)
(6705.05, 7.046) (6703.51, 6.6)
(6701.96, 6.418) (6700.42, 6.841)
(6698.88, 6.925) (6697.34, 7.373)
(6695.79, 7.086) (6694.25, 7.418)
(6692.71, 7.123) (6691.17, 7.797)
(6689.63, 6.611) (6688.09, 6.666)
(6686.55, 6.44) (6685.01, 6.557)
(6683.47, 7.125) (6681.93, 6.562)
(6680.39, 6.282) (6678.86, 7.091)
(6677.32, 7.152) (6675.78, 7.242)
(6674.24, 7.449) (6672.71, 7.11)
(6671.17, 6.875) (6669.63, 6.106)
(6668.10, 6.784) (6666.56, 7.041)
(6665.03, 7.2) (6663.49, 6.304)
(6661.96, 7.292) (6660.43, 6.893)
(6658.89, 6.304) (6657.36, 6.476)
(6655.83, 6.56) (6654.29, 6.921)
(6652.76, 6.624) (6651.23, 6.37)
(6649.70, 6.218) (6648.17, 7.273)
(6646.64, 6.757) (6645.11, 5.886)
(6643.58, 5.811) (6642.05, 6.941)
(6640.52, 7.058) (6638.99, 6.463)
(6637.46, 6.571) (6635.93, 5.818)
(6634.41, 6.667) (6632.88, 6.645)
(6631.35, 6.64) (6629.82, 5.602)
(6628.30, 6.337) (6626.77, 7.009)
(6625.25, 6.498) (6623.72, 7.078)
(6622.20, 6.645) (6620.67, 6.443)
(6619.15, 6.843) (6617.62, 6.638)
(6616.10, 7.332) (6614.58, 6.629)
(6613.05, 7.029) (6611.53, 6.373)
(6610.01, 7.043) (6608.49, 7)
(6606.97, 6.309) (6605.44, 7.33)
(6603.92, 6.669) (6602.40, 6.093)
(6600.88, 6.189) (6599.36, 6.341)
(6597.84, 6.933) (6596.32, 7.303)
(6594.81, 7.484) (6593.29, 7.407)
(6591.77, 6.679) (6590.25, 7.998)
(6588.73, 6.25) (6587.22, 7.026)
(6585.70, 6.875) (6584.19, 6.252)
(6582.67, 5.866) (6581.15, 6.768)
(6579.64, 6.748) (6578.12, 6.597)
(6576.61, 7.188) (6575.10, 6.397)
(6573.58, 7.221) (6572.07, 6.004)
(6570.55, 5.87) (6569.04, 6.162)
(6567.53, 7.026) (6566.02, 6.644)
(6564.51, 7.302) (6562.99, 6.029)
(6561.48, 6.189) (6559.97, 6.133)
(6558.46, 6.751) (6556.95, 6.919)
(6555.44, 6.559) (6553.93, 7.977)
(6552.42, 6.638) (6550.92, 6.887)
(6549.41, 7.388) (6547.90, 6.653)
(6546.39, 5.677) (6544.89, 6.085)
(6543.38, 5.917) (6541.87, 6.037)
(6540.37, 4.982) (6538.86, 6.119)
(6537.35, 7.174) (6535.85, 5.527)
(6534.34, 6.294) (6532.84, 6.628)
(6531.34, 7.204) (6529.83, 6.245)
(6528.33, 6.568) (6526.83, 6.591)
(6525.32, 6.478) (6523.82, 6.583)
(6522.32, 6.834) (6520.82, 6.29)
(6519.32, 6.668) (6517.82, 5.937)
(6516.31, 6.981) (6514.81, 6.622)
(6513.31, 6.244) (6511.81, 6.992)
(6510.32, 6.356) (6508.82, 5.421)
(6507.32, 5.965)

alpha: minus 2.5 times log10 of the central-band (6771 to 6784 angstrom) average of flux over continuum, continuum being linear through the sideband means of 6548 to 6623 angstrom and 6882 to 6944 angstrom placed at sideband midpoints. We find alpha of 0.22 mag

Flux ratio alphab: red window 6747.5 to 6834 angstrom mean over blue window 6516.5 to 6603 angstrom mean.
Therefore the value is 0.97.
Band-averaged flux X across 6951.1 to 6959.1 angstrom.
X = 6.8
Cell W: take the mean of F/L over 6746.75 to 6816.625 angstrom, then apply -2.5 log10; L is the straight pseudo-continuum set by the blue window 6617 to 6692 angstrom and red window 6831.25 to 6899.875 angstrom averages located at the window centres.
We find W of 0.051 mag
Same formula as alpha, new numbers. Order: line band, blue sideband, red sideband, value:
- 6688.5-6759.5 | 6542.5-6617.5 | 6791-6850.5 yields -0.02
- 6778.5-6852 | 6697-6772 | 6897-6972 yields 0.02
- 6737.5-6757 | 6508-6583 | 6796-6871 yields -0.03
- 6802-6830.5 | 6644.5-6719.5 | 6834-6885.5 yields 0.01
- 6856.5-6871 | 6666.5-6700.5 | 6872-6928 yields -0.04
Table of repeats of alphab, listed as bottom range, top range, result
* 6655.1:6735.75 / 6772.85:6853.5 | 0.94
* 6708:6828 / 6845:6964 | 1.01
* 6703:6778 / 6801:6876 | 1.01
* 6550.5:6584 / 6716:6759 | 1.02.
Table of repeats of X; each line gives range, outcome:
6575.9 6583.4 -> 6.63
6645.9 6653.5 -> 6.65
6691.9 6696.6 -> 7.21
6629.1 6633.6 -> 6.29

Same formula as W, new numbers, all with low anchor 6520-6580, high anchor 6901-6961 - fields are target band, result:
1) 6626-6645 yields 0.01 mag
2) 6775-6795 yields 0.13 mag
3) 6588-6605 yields -0.06 mag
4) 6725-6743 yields 0.00 mag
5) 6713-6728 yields -0.05 mag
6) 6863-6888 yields -0.05 mag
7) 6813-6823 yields -0.01 mag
